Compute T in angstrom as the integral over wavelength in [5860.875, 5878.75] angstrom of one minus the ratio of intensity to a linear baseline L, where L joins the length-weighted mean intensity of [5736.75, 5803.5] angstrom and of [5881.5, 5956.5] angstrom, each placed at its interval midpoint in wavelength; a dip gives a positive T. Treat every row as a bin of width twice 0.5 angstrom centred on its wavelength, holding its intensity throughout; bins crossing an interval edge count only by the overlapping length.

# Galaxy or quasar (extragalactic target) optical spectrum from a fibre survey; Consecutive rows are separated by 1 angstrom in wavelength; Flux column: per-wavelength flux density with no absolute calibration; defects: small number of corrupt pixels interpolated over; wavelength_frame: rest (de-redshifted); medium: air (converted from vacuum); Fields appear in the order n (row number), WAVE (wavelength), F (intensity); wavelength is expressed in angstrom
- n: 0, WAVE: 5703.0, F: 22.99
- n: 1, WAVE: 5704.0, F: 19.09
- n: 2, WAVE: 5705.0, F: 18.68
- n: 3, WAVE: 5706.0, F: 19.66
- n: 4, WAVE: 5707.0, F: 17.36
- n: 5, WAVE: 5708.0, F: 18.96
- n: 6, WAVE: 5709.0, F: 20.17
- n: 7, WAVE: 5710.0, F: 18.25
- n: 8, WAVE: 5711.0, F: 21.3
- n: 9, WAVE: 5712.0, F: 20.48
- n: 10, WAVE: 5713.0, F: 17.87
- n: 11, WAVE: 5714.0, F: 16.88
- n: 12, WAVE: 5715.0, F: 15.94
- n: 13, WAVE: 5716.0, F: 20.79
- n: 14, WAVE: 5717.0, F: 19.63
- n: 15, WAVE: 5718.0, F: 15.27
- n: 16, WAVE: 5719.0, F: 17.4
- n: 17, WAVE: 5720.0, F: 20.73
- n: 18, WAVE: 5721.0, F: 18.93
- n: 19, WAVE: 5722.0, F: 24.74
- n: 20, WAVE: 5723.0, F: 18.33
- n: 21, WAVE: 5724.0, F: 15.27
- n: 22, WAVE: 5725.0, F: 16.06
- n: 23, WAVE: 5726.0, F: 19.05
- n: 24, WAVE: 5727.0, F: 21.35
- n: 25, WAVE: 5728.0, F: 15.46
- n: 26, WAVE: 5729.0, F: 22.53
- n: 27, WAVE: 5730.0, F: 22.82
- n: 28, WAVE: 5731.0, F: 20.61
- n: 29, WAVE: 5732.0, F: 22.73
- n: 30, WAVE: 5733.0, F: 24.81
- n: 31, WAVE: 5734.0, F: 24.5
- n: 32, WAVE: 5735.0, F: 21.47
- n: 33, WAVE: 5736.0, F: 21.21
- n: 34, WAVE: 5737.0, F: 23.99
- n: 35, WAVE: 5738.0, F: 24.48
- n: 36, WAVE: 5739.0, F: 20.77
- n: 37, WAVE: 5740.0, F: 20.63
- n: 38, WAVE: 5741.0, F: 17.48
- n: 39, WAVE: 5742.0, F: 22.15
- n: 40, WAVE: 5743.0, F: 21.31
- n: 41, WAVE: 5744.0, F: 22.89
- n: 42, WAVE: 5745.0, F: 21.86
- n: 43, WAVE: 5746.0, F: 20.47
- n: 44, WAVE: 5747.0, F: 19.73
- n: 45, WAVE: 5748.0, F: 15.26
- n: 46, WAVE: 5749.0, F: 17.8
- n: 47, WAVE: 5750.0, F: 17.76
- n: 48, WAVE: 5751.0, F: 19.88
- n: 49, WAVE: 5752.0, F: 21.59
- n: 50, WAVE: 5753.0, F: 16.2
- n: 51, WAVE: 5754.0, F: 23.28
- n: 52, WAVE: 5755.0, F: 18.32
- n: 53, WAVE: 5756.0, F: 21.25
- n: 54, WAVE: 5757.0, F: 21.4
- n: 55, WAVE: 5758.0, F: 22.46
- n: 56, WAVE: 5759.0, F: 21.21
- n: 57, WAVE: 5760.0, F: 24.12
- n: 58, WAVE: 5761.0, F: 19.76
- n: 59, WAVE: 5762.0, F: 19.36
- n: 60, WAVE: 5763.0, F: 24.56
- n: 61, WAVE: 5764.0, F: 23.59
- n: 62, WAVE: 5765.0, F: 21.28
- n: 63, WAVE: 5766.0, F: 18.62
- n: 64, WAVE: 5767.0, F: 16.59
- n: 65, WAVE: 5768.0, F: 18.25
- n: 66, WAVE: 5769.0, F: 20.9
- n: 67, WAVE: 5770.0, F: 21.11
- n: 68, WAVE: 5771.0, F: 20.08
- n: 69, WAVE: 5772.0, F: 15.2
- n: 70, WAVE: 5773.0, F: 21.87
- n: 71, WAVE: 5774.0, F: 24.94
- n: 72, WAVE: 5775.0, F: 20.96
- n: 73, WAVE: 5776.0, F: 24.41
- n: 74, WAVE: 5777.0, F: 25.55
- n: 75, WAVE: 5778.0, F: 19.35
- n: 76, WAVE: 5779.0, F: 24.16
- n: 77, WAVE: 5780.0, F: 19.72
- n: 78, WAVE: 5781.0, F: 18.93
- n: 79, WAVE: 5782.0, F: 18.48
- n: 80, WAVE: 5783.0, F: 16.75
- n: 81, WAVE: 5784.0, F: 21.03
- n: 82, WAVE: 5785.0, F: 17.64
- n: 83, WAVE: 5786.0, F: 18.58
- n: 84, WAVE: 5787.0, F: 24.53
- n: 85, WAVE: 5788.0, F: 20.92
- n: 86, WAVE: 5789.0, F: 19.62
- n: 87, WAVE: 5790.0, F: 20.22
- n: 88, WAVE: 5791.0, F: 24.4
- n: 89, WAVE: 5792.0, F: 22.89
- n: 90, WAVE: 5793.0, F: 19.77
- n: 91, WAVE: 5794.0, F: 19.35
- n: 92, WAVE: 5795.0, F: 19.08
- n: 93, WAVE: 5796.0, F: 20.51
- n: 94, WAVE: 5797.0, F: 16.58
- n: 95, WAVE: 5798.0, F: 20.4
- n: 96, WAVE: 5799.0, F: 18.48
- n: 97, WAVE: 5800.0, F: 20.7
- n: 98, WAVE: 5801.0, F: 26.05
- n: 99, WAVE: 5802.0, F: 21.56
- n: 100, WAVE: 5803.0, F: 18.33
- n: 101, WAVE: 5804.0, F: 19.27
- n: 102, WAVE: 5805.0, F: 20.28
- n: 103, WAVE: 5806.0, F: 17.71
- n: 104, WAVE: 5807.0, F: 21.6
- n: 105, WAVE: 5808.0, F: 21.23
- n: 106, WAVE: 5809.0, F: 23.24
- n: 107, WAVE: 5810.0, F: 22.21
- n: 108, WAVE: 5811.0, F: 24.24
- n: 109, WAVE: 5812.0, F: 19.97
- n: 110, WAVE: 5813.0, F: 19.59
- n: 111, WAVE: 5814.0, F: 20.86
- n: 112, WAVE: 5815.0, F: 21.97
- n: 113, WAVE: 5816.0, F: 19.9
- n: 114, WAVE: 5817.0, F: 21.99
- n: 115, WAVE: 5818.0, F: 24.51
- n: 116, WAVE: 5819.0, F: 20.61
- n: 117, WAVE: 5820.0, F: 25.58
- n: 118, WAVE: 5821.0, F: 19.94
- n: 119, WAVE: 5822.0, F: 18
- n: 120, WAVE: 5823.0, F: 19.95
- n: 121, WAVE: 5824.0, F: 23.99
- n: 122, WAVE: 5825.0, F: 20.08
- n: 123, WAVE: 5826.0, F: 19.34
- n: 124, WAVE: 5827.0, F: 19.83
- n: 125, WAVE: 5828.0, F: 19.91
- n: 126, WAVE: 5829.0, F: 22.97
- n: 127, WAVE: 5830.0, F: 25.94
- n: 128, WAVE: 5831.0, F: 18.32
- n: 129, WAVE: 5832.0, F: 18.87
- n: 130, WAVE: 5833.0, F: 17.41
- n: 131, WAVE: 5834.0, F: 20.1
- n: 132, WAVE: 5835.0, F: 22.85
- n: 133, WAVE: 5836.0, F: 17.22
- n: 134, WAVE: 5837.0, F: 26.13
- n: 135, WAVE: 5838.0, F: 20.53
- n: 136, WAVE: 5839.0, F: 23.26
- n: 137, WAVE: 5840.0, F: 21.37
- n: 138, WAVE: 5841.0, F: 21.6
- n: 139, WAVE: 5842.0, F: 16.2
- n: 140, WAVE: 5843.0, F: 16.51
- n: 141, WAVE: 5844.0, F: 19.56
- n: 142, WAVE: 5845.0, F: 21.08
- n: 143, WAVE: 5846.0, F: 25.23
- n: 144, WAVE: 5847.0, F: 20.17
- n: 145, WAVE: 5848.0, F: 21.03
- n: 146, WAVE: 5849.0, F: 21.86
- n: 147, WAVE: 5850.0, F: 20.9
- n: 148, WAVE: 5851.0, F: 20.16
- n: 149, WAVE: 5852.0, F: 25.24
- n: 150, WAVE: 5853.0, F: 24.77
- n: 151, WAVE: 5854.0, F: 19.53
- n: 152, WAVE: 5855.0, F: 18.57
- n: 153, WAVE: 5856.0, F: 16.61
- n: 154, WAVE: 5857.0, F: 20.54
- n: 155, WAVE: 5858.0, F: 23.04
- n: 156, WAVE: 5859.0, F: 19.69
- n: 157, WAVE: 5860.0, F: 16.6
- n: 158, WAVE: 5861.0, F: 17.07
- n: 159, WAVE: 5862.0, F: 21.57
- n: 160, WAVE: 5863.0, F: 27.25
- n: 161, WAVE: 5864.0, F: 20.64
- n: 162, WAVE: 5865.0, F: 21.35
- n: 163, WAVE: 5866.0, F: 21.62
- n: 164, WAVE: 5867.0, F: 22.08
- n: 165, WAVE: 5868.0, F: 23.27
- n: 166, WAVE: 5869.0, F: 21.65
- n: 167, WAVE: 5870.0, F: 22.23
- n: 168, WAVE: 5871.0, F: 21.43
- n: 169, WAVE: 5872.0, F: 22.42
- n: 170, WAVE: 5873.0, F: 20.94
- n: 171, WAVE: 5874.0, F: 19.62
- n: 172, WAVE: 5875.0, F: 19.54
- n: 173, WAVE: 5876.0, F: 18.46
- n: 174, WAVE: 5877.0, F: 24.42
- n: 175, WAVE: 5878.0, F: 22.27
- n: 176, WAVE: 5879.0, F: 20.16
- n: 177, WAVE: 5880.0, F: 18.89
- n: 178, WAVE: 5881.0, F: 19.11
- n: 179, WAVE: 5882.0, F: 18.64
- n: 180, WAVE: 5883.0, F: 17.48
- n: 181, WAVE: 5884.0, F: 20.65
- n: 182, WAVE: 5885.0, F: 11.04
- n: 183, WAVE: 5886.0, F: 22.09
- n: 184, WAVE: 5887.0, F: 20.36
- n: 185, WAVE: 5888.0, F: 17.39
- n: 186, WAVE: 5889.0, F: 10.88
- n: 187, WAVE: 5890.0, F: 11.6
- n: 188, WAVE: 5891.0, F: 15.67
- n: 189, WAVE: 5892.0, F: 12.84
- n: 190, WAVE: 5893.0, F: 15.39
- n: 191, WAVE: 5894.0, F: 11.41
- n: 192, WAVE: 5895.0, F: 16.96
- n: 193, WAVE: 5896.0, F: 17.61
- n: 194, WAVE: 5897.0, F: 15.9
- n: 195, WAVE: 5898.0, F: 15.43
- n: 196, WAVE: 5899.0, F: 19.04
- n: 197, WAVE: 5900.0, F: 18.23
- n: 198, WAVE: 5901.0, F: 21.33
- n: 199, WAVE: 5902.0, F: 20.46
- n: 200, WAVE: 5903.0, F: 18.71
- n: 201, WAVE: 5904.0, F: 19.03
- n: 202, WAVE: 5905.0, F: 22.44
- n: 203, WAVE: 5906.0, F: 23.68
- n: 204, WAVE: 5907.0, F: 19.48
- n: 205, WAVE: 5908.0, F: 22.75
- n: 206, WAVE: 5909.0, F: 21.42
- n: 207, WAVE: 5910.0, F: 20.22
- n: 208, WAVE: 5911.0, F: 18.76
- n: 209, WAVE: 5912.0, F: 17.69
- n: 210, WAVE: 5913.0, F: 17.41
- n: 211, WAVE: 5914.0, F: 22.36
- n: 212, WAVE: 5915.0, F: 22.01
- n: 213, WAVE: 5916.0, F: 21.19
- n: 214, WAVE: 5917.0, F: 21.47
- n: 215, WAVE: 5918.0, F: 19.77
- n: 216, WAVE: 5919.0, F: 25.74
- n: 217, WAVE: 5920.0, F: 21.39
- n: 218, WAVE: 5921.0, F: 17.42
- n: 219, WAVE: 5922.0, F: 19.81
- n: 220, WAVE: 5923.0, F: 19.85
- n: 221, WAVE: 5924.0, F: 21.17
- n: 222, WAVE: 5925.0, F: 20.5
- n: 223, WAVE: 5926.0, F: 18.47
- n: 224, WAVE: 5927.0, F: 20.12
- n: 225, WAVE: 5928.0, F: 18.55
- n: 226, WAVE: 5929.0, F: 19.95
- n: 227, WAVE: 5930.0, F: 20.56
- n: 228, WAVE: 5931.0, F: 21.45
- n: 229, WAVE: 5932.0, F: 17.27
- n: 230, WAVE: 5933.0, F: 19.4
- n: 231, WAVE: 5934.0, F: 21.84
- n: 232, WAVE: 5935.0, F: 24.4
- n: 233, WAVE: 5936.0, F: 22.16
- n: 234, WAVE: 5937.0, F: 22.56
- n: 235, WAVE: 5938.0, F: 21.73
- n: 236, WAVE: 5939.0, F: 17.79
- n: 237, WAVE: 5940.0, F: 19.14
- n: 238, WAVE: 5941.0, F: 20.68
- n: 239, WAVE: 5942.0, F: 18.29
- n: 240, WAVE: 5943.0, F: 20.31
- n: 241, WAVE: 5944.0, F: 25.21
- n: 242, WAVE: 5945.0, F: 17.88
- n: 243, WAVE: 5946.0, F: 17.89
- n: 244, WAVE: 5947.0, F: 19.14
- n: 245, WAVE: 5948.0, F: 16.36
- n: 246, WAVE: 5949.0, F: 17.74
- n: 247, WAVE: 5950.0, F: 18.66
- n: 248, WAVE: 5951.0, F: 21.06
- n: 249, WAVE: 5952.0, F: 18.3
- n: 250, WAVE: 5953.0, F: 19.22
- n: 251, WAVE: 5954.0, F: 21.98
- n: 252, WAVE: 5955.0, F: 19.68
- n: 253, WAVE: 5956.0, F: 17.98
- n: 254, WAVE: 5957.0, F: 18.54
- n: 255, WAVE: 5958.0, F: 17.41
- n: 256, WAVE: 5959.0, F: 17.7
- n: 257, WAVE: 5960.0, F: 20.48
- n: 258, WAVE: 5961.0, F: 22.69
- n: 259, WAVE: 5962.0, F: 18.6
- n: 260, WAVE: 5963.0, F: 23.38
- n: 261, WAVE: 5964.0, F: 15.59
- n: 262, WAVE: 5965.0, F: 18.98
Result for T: -1.8 angstrom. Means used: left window 20.6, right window 19.2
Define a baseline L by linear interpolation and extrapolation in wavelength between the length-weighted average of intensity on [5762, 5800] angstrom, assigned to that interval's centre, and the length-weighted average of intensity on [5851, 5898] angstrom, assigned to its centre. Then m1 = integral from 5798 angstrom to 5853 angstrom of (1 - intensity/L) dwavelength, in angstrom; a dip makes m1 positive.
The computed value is -3.2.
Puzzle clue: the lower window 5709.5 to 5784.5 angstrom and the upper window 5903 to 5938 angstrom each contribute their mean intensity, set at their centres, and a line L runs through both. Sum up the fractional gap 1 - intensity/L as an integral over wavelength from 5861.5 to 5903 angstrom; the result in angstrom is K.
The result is 3.2 angstrom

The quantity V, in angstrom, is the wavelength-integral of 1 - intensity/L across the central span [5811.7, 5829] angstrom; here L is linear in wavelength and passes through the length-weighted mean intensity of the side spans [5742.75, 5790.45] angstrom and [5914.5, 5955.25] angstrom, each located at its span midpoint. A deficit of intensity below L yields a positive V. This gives -0.5 angstrom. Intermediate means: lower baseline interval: 20.5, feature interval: 21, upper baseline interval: 20.2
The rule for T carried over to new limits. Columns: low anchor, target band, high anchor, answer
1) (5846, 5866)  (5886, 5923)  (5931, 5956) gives 3.0 angstrom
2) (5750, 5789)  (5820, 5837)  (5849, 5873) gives 0.3 angstrom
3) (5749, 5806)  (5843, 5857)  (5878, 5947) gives -0.8 angstrom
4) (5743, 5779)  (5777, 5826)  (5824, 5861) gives -0.2 angstrom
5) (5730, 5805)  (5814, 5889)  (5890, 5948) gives -2.1 angstrom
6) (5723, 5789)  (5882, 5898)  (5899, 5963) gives 3.4 angstrom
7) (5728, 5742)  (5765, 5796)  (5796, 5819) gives 1.2 angstrom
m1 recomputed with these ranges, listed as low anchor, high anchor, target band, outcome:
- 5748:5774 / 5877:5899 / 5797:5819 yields -2.31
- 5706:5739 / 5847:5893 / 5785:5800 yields -0.30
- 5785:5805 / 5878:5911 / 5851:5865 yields -1.38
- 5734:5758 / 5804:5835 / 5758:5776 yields -0.14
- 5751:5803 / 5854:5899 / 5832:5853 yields -1.55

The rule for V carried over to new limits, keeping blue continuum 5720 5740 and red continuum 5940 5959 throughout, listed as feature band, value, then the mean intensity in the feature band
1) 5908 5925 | -0.9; 20.5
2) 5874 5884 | -0.1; 19.9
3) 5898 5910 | -0.5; 20.4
